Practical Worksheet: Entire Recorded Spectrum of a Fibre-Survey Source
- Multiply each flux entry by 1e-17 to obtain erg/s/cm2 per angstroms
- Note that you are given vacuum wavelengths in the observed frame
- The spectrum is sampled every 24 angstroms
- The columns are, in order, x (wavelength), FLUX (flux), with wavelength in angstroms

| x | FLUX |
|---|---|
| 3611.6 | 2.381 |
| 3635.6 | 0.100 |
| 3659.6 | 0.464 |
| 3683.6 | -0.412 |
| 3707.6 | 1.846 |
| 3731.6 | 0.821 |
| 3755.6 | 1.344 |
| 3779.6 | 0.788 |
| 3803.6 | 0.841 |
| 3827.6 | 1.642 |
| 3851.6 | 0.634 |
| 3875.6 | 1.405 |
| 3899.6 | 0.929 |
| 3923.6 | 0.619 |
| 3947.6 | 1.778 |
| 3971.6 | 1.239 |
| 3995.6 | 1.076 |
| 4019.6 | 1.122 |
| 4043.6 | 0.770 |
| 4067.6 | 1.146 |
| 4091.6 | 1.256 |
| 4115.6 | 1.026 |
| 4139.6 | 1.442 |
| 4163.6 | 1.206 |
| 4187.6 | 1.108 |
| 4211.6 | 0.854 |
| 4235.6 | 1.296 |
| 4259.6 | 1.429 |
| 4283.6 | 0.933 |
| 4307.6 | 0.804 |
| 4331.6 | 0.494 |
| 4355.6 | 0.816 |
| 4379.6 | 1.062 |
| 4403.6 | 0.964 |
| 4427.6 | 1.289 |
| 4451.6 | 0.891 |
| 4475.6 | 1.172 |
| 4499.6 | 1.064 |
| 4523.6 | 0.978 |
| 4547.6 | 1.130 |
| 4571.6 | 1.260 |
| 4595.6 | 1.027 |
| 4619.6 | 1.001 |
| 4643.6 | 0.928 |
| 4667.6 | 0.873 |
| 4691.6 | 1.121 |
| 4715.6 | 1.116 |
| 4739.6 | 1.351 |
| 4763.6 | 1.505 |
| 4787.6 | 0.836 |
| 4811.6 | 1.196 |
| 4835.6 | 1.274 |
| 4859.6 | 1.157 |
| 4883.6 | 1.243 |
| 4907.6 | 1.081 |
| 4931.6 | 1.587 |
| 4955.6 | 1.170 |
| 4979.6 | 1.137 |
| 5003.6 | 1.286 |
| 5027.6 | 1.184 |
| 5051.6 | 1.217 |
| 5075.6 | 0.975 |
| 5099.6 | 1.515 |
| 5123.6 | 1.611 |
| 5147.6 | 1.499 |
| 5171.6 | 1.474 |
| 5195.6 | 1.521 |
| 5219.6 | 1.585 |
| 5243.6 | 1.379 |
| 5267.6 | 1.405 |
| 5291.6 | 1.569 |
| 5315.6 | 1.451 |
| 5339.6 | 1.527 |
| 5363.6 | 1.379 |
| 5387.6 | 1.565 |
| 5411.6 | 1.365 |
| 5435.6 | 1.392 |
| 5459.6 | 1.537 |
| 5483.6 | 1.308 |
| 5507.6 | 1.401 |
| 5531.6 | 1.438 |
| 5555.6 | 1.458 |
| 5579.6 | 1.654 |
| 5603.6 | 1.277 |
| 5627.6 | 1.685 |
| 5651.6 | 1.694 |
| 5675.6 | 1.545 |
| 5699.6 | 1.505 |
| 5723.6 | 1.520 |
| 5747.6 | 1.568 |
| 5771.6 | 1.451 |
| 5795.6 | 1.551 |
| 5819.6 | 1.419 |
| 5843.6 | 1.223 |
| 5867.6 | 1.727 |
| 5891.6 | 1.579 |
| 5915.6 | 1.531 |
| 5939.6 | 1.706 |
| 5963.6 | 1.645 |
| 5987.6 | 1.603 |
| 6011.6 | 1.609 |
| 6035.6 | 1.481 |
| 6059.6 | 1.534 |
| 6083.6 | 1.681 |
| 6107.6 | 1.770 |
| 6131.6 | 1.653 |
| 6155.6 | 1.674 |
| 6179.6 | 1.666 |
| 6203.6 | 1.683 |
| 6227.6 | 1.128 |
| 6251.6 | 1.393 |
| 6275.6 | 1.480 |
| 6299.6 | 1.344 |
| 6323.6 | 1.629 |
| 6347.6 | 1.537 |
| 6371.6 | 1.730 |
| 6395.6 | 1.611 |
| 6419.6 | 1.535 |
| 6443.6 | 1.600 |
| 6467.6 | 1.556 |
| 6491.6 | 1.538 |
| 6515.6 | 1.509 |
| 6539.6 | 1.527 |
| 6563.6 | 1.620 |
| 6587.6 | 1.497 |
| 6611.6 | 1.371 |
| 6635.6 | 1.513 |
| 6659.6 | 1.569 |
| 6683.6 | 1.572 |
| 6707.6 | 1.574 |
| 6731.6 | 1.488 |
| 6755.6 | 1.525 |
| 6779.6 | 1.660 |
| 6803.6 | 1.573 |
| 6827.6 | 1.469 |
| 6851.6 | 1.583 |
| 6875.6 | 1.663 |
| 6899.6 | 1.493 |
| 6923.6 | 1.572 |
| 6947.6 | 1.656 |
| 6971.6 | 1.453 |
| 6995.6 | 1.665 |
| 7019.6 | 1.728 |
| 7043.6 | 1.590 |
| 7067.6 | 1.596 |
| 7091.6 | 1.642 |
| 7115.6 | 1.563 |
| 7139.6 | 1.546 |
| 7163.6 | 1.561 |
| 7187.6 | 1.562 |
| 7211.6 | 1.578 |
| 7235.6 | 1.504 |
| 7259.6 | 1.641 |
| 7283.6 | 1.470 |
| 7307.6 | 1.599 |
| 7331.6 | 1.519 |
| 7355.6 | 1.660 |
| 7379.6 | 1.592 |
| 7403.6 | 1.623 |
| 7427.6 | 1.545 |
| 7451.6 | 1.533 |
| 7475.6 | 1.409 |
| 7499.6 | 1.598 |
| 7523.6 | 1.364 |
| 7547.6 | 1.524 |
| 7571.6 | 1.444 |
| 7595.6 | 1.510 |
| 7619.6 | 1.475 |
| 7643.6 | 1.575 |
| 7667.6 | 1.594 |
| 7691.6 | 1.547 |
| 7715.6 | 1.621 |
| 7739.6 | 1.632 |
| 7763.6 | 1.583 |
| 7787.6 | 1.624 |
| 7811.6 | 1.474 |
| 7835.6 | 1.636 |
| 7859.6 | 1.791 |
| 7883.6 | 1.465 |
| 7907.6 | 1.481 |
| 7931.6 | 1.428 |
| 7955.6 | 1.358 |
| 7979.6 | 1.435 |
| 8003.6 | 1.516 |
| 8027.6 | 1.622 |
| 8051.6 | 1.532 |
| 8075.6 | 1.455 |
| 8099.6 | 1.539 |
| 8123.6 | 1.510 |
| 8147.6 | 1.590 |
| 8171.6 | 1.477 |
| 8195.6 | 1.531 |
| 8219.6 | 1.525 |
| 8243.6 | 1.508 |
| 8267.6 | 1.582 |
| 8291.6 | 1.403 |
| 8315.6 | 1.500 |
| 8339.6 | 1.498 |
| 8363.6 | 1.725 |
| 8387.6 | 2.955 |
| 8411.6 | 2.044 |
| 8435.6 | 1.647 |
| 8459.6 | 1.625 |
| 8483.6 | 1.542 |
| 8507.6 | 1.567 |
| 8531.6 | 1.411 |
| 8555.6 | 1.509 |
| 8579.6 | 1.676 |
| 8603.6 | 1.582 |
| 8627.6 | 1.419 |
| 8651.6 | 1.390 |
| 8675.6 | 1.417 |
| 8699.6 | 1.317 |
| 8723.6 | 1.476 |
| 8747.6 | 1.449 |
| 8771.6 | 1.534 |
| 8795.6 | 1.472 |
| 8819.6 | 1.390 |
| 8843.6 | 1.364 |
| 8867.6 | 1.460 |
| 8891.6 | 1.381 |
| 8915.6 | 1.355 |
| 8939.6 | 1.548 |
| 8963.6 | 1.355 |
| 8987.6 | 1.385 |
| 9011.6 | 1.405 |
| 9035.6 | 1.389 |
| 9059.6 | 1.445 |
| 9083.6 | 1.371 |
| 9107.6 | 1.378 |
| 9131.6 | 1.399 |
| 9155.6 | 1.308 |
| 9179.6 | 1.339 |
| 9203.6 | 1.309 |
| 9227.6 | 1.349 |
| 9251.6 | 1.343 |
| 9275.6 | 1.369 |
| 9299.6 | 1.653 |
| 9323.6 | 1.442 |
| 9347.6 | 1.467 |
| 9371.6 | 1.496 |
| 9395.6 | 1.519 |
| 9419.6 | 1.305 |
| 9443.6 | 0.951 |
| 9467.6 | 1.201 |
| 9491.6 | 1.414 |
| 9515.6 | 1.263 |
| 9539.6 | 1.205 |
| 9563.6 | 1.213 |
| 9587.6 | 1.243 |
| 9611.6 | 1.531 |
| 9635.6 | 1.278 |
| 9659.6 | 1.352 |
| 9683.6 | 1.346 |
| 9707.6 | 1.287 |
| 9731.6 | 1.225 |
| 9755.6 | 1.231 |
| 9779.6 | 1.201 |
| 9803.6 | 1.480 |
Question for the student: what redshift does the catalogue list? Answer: 0.278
